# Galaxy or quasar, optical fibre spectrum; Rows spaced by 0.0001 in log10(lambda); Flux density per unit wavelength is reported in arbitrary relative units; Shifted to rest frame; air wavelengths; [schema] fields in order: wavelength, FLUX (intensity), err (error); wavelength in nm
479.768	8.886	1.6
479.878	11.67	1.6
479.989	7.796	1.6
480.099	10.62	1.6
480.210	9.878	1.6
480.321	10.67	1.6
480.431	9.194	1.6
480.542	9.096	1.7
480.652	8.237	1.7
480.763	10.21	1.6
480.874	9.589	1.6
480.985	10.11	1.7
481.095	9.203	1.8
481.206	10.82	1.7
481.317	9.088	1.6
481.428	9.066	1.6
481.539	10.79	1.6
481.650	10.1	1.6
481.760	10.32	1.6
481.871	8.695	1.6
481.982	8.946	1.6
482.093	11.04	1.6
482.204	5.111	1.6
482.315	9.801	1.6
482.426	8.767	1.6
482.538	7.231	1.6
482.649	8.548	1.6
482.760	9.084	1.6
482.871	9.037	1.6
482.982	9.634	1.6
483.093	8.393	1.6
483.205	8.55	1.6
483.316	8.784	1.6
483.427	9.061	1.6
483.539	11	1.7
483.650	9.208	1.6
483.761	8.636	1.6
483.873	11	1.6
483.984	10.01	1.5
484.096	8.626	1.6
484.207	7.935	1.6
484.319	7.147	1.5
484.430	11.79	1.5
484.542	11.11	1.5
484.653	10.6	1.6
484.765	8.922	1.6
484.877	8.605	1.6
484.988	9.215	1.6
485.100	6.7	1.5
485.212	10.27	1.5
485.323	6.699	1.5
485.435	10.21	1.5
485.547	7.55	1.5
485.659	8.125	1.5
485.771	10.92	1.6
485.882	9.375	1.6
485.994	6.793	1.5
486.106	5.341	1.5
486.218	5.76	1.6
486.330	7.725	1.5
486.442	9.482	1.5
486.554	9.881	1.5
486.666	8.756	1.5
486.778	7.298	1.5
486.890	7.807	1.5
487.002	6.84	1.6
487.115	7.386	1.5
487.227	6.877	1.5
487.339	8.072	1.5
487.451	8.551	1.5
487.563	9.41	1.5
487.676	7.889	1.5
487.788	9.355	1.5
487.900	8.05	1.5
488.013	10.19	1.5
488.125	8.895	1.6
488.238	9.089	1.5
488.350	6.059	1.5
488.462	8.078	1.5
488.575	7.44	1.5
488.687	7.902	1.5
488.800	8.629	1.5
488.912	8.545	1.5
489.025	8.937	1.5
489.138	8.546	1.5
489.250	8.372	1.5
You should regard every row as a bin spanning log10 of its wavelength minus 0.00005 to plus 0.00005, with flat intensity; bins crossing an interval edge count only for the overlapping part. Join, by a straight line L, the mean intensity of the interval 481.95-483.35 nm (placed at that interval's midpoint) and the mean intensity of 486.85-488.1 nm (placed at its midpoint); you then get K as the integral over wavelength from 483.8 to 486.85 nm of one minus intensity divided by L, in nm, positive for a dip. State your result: -0.10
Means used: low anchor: 8.68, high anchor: 8.24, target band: 8.73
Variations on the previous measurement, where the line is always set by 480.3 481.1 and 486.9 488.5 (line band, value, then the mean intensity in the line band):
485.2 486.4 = 0.08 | 8.01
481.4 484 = -0.02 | 9.19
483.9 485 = -0.08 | 9.45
